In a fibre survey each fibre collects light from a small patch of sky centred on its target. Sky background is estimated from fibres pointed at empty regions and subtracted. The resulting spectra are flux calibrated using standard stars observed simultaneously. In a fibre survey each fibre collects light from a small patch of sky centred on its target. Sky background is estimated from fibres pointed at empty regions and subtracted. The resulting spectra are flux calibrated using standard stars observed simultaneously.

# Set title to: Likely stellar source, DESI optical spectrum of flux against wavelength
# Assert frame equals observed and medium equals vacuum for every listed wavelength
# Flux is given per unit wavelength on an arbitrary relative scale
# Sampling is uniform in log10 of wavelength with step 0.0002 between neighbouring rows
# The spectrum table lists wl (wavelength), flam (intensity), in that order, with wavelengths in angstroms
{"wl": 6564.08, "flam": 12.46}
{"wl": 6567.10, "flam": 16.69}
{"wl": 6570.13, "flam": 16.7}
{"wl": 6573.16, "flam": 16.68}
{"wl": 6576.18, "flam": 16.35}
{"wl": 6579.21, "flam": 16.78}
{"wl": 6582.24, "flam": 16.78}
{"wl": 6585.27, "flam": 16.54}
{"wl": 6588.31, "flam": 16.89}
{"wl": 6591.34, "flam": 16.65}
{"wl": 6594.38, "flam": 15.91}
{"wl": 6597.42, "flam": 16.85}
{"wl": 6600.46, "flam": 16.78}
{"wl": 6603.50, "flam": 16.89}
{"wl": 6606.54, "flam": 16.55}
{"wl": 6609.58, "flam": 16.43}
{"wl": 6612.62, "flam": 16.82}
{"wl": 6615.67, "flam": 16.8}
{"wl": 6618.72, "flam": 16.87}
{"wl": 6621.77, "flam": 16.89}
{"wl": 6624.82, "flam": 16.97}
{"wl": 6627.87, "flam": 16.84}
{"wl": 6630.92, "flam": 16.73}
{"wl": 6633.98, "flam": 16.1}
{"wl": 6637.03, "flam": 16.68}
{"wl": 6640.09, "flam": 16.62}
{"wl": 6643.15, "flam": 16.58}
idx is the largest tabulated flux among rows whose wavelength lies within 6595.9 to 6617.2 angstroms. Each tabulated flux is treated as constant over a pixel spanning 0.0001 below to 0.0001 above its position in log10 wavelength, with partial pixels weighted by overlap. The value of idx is 16.89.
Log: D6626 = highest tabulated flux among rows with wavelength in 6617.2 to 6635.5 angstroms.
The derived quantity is 16.97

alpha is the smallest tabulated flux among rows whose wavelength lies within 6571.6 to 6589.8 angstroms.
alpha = 16.35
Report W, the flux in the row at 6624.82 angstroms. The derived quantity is 16.97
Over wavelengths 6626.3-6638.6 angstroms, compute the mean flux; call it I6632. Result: 16.6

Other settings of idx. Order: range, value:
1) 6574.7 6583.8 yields 16.78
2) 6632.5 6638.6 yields 16.68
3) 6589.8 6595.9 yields 16.65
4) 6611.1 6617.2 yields 16.82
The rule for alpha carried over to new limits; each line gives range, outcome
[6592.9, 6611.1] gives 15.91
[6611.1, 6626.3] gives 16.8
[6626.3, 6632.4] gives 16.73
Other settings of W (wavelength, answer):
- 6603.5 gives 16.89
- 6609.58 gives 16.43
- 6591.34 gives 16.65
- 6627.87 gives 16.84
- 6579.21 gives 16.78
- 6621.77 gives 16.89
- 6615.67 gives 16.8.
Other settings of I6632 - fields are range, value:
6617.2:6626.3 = 16.9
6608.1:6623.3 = 16.8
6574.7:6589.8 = 16.7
